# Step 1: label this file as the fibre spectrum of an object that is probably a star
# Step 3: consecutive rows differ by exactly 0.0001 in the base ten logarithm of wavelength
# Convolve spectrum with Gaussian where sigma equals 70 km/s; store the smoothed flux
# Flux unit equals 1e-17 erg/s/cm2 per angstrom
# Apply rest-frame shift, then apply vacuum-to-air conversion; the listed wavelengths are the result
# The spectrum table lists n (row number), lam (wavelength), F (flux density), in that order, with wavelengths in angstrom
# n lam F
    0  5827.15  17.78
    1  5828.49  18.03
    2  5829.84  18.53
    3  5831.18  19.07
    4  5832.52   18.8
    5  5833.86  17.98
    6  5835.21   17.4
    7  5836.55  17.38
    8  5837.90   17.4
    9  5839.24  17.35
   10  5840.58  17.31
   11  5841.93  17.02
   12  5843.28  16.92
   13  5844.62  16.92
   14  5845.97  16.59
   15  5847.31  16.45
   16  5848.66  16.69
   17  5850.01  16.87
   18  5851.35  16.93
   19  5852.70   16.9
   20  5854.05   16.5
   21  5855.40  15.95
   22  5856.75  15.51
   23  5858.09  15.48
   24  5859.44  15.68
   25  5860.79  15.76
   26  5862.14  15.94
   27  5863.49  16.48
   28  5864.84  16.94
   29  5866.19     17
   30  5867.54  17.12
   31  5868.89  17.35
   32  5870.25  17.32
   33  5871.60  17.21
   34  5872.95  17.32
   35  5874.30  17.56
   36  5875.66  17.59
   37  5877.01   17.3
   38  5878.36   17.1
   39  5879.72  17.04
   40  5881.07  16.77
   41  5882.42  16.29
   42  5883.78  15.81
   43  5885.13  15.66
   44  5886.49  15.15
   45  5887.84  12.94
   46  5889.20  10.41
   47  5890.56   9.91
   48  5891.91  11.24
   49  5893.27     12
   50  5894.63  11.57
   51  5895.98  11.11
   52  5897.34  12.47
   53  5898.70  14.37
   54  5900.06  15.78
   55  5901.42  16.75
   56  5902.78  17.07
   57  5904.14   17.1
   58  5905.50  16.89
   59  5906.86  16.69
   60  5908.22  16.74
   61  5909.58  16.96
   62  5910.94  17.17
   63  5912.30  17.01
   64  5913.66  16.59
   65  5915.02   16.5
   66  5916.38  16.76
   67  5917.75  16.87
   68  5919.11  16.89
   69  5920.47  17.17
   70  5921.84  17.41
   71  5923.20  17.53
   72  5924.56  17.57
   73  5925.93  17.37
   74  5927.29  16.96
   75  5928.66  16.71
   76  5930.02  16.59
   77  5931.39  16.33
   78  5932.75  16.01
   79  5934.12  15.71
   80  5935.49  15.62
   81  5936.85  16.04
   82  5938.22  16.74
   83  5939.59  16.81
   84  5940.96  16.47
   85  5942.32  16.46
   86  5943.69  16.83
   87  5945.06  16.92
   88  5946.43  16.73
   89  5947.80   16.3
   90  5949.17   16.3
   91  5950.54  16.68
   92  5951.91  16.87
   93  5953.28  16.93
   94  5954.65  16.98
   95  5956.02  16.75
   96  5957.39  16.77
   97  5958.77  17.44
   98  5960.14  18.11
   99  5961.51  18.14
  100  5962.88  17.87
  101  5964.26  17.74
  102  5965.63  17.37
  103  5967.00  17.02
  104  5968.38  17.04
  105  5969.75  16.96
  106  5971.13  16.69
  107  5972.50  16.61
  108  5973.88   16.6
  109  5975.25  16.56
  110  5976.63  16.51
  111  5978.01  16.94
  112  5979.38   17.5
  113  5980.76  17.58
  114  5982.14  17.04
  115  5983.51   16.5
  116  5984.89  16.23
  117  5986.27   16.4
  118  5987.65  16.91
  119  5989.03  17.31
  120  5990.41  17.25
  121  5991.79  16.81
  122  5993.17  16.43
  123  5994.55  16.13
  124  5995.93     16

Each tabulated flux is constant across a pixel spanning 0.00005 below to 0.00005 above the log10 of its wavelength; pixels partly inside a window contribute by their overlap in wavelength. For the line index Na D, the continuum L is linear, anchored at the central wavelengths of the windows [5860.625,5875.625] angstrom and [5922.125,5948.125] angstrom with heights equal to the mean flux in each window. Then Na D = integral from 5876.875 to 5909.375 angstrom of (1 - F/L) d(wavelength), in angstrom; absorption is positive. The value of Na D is 4.0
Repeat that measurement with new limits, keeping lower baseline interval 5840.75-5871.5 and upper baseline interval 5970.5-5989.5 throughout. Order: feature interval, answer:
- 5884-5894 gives 2.4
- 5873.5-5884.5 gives -0.2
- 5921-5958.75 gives 0.1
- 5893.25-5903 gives 1.6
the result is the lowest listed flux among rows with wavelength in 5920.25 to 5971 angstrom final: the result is 15.62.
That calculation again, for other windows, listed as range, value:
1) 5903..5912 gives 16.69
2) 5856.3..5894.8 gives 9.91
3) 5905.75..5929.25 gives 16.5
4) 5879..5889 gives 12.94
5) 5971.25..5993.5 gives 16.23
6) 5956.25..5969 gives 16.77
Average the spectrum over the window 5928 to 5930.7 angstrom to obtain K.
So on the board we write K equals 16.7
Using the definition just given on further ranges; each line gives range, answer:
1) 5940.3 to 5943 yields 16.5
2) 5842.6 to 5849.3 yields 16.7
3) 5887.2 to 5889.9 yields 11.6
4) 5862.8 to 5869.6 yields 17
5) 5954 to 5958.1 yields 16.8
